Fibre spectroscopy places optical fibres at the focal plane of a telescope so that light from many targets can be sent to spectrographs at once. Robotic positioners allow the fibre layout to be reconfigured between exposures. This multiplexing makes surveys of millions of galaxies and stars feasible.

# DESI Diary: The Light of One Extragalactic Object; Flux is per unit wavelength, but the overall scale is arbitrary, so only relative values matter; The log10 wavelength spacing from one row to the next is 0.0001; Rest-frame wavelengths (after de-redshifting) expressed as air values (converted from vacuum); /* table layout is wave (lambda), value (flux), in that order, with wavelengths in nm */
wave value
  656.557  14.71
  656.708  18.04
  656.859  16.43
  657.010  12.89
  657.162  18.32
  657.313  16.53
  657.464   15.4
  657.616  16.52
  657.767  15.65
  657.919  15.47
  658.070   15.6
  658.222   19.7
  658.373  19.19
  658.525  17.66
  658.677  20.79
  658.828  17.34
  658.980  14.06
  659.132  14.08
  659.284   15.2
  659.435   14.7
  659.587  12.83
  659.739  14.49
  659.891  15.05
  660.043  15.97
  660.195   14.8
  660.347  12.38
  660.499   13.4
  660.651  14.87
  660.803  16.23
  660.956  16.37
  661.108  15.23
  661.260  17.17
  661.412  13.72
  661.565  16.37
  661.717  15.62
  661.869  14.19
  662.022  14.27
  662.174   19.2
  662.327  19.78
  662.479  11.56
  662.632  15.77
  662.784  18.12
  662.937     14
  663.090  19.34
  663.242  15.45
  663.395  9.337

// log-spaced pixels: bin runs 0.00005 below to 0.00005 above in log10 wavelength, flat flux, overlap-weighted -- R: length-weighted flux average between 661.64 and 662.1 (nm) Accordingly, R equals 14.7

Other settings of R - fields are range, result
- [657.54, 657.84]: 16.1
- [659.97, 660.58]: 14.1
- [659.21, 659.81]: 14.3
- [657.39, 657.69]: 15.9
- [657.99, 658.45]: 18.1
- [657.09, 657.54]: 16.8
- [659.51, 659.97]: 14.1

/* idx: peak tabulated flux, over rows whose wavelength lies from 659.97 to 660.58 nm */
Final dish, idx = 15.97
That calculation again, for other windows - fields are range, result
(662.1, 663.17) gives 19.78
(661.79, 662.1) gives 14.27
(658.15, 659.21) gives 20.79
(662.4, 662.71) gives 15.77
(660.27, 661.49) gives 17.17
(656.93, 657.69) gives 18.32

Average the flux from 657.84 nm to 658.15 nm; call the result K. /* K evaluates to 15.6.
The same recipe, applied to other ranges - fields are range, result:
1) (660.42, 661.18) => 15.2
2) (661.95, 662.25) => 16.8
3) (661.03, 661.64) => 15.6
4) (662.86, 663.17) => 16.7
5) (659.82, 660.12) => 15.5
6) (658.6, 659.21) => 16.6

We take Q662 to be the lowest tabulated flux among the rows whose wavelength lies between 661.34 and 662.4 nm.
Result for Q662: 13.72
